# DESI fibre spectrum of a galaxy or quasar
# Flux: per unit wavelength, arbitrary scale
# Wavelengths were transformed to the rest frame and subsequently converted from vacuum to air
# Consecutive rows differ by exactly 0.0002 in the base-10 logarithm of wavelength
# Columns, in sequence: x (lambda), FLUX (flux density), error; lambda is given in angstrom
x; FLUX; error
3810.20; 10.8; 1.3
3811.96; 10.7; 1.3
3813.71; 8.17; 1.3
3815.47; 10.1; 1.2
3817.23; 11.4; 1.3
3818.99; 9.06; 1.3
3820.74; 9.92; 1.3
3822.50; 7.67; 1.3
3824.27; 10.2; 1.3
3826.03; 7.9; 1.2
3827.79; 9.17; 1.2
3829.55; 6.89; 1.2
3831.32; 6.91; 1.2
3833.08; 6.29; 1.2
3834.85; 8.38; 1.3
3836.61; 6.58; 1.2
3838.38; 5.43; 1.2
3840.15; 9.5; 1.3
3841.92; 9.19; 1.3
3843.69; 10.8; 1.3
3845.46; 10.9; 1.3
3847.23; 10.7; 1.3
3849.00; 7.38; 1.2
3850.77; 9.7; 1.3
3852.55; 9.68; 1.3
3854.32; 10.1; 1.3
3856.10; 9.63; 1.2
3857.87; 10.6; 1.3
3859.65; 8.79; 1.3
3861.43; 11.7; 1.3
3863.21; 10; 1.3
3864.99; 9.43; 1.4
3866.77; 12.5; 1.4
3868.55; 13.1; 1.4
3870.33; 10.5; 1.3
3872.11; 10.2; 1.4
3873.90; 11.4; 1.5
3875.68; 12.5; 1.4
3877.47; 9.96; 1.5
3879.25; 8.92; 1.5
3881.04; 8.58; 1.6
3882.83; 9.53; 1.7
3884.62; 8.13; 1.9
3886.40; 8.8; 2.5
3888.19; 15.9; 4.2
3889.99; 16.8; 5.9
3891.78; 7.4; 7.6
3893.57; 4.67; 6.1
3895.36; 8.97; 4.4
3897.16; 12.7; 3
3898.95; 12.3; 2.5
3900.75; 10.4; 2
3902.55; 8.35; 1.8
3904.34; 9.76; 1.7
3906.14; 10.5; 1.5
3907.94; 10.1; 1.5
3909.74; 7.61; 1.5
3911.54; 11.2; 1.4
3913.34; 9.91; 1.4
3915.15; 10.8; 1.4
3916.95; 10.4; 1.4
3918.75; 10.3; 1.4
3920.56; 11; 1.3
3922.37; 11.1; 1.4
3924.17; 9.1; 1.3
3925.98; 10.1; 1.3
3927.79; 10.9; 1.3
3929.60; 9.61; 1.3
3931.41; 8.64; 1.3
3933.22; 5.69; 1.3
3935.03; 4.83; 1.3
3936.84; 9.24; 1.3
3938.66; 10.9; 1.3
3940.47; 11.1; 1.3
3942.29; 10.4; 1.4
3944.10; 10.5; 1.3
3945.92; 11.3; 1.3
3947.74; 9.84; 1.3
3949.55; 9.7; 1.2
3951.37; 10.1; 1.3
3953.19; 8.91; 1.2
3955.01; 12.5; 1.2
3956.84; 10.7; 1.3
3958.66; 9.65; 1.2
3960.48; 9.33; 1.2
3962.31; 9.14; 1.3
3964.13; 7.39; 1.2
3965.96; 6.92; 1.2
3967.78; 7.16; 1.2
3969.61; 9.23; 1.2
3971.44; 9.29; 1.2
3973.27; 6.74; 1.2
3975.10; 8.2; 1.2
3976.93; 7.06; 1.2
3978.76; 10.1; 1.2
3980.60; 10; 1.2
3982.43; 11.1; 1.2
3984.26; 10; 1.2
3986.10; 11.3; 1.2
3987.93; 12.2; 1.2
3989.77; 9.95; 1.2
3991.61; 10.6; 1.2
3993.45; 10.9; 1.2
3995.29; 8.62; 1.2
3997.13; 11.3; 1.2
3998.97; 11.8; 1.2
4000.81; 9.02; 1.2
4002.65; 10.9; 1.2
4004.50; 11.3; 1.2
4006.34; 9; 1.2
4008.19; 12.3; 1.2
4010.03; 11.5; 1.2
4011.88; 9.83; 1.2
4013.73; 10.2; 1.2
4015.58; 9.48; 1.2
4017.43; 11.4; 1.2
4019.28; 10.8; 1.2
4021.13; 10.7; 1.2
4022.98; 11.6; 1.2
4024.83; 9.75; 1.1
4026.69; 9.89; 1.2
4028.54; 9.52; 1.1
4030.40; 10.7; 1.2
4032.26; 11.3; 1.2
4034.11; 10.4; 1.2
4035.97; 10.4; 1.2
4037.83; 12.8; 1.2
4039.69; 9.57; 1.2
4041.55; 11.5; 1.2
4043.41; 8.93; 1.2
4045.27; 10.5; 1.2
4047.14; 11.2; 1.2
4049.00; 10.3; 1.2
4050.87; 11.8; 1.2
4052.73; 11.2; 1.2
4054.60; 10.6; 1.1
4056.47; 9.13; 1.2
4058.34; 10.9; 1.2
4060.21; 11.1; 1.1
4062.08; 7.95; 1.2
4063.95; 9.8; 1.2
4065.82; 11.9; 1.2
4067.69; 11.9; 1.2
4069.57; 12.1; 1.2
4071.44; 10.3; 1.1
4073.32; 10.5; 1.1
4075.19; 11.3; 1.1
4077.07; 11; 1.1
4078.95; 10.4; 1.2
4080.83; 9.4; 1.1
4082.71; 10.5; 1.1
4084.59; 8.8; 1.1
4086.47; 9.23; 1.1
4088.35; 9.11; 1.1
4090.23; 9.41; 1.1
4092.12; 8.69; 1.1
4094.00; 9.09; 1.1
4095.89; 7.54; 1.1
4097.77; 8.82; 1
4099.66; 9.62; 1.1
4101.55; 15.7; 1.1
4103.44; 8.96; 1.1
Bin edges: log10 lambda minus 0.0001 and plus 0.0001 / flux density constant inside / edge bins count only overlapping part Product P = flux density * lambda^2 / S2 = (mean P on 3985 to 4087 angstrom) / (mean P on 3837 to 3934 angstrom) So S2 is 1.14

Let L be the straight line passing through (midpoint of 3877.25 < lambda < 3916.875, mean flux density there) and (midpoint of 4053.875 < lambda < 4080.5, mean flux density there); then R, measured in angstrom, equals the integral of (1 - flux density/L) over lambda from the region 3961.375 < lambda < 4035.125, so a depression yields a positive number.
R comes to 3.0 angstrom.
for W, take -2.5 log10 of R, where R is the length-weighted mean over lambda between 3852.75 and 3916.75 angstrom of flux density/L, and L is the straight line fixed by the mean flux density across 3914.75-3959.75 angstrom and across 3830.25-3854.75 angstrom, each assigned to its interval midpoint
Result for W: -0.13 mag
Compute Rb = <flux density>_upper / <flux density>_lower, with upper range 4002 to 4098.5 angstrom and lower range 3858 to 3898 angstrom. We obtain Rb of 0.99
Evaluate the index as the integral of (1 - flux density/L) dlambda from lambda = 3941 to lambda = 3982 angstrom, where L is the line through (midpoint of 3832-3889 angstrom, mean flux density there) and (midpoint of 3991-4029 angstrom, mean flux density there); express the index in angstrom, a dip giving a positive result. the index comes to 3.8 angstrom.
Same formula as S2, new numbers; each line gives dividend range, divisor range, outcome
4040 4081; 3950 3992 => 1.18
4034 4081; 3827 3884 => 1.24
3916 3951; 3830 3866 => 1.12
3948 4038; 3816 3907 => 1.10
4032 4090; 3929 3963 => 1.16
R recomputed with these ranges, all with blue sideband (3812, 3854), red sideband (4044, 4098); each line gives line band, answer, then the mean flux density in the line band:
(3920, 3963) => -1.43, 9.75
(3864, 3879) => -3.39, 11.1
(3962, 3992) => 1.45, 9.18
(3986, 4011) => -2.53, 10.7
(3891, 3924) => -2.13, 9.85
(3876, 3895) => -1.65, 9.92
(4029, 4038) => -0.85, 10.9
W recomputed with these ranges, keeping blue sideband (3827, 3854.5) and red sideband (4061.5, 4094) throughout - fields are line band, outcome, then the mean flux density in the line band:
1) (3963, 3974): 0.198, 7.84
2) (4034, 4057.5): -0.077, 10.6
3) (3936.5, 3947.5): -0.149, 10.6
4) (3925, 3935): 0.064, 8.62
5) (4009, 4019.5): -0.089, 10.5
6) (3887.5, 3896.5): -0.198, 10.7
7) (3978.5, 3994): -0.126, 10.7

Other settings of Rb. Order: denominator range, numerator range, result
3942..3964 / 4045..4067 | 1.05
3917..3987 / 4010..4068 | 1.12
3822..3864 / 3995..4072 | 1.19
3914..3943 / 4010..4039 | 1.10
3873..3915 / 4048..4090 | 1.02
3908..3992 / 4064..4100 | 1.04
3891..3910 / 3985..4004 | 1.13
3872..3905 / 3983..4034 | 1.03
